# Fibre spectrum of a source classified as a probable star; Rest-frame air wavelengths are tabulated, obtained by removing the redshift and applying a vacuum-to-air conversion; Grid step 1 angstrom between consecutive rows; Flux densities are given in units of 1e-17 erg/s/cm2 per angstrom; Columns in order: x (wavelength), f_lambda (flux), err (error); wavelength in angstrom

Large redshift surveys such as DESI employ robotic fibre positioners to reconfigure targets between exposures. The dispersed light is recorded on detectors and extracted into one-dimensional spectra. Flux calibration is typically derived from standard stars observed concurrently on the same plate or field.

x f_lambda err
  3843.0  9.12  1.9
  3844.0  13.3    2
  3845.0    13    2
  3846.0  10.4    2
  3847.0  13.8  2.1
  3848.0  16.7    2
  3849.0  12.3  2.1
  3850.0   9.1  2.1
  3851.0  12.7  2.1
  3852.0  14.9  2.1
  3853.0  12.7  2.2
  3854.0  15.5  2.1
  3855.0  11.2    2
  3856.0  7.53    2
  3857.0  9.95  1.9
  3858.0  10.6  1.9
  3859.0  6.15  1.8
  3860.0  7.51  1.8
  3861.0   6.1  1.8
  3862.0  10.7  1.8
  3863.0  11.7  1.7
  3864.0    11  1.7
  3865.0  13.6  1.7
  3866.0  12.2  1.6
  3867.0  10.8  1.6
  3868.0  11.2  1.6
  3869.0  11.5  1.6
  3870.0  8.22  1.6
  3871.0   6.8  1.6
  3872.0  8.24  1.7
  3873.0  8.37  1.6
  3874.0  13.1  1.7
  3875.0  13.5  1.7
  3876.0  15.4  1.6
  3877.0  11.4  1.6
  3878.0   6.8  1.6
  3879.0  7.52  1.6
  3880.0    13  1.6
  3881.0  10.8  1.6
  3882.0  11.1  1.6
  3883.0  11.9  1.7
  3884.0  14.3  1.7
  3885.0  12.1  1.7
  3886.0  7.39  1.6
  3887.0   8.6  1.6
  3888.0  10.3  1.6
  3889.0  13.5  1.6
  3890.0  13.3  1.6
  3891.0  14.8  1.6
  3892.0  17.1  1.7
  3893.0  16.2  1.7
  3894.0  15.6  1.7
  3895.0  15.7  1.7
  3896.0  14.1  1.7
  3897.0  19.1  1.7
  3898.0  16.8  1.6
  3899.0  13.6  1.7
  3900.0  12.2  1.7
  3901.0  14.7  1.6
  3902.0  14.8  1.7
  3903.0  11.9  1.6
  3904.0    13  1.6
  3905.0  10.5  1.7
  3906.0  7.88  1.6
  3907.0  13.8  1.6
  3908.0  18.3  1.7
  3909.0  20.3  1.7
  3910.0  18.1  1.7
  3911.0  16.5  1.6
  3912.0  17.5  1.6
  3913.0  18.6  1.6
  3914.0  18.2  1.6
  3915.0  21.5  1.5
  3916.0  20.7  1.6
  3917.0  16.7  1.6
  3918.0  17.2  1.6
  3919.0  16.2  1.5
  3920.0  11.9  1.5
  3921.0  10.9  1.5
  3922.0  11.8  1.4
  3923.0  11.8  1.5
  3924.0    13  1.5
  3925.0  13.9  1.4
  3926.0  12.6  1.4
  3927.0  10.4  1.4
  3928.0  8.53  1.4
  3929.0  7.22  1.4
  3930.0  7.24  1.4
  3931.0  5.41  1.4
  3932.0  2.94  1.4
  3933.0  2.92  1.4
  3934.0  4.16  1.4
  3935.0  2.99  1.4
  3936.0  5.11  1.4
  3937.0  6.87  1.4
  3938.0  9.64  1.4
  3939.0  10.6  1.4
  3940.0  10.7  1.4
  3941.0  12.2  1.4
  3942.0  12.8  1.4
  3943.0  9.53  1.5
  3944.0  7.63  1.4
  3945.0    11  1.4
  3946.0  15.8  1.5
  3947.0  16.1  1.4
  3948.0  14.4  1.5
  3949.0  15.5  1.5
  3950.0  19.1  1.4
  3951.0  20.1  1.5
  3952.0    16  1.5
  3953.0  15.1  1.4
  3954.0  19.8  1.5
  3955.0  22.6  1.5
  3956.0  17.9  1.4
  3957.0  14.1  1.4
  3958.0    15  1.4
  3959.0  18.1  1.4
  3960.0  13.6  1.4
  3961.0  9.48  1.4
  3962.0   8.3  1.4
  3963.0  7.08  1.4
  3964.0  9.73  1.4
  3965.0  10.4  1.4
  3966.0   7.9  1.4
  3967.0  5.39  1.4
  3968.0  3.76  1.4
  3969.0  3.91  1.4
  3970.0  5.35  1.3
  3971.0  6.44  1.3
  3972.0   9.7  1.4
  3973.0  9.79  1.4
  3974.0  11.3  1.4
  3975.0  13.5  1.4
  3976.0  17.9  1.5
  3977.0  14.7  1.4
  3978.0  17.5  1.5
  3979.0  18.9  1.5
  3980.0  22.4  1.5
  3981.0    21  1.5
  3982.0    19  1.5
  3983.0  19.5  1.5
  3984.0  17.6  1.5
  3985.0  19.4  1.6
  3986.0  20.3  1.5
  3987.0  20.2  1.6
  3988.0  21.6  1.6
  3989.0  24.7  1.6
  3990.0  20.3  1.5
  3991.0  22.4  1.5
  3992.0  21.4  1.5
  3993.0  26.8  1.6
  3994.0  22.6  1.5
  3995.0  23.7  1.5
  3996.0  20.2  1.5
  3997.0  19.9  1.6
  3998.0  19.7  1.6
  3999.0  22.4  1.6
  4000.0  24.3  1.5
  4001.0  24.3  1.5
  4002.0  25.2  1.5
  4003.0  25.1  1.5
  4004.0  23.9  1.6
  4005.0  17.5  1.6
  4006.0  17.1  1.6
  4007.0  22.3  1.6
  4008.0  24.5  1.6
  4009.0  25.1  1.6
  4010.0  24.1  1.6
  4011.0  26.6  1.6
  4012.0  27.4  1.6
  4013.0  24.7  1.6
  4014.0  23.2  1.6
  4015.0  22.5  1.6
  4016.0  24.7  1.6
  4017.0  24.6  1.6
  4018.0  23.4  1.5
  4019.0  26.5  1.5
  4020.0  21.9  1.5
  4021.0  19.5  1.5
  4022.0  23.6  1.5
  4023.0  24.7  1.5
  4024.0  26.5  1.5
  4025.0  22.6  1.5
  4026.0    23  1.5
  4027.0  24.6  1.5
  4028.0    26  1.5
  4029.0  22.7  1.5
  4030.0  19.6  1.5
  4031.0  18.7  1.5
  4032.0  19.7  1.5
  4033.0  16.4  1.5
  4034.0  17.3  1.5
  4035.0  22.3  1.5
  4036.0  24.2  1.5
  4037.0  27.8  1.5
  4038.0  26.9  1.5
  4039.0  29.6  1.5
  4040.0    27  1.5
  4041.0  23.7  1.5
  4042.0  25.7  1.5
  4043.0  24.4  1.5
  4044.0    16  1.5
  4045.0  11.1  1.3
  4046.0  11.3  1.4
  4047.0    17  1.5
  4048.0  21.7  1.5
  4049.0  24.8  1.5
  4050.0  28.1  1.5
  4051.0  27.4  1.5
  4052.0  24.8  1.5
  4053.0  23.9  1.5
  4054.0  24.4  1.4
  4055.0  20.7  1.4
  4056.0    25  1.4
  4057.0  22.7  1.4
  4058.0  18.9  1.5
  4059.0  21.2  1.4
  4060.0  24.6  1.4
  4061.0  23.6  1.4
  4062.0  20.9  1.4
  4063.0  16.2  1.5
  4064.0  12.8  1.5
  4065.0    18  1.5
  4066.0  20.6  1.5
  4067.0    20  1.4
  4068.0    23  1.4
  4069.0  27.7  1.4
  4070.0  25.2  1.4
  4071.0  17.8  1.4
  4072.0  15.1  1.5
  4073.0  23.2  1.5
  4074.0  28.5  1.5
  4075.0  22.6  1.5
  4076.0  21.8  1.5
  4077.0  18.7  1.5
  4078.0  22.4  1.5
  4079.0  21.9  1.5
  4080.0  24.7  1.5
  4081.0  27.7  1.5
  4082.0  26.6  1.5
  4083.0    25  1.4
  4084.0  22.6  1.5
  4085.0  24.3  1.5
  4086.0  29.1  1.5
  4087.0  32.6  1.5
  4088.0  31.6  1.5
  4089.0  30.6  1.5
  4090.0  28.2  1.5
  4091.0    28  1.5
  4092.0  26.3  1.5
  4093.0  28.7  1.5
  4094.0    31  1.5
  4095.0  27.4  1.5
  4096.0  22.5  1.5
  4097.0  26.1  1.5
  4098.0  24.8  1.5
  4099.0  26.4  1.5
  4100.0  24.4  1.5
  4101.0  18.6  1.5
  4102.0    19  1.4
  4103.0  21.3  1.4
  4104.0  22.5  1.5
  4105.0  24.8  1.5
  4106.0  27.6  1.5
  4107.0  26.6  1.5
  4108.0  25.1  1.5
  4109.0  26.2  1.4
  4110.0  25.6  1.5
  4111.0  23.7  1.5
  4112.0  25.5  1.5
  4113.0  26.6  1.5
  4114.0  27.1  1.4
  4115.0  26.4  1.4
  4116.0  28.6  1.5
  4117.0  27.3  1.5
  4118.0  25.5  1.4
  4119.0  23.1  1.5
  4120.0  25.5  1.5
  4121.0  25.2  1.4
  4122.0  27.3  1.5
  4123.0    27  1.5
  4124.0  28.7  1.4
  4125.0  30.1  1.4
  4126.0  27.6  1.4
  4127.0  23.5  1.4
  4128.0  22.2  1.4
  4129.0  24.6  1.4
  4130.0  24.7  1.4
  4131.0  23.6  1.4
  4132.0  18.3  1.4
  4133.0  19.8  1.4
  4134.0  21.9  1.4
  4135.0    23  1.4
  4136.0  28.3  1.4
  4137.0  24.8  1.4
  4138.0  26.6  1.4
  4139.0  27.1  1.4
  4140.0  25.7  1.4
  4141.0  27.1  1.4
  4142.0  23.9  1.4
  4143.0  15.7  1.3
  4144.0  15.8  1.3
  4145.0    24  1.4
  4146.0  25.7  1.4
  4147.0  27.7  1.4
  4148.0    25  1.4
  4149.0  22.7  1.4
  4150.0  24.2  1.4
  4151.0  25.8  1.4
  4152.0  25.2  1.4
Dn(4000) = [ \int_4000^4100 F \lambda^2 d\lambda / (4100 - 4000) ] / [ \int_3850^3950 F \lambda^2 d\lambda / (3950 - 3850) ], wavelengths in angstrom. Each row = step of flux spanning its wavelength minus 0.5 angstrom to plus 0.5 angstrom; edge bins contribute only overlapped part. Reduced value 2.1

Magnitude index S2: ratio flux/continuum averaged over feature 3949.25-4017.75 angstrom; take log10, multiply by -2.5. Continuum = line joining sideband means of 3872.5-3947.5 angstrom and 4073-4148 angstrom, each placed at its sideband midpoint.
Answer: -0.06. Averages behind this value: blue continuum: 12.4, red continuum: 25.1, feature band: 18.2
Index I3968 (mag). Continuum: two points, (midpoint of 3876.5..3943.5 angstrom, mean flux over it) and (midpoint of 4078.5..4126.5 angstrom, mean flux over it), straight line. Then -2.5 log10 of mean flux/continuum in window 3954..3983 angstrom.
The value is 0.27 mag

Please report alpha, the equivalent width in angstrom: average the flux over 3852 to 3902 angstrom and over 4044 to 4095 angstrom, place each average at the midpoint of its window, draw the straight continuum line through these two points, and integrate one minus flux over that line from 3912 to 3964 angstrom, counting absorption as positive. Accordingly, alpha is 9.4 angstrom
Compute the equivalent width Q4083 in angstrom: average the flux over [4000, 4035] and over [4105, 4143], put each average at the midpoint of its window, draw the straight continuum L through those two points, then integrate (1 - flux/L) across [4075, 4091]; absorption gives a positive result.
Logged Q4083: -0.9 angstrom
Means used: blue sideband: 22.9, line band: 25.8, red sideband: 25.3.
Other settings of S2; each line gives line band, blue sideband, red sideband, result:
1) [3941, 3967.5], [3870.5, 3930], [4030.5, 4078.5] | 0.20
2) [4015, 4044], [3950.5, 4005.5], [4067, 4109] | -0.13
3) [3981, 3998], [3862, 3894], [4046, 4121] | -0.15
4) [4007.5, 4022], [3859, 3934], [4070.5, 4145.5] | -0.24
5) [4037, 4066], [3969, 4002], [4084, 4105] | 0.05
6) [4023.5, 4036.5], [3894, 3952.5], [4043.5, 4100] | -0.07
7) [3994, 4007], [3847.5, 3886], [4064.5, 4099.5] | -0.12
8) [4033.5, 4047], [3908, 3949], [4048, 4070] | -0.05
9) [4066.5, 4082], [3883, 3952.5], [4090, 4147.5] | -0.02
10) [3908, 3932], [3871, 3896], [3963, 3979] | -0.24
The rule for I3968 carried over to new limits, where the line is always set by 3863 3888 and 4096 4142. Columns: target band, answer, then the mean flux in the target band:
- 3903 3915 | -0.229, 15.8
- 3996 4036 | -0.199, 22.8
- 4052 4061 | -0.075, 22.8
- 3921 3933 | 0.421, 9.31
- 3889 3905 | -0.217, 14.7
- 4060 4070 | 0.054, 20.8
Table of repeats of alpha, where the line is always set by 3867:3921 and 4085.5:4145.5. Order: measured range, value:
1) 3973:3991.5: -0.5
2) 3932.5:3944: 5.8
